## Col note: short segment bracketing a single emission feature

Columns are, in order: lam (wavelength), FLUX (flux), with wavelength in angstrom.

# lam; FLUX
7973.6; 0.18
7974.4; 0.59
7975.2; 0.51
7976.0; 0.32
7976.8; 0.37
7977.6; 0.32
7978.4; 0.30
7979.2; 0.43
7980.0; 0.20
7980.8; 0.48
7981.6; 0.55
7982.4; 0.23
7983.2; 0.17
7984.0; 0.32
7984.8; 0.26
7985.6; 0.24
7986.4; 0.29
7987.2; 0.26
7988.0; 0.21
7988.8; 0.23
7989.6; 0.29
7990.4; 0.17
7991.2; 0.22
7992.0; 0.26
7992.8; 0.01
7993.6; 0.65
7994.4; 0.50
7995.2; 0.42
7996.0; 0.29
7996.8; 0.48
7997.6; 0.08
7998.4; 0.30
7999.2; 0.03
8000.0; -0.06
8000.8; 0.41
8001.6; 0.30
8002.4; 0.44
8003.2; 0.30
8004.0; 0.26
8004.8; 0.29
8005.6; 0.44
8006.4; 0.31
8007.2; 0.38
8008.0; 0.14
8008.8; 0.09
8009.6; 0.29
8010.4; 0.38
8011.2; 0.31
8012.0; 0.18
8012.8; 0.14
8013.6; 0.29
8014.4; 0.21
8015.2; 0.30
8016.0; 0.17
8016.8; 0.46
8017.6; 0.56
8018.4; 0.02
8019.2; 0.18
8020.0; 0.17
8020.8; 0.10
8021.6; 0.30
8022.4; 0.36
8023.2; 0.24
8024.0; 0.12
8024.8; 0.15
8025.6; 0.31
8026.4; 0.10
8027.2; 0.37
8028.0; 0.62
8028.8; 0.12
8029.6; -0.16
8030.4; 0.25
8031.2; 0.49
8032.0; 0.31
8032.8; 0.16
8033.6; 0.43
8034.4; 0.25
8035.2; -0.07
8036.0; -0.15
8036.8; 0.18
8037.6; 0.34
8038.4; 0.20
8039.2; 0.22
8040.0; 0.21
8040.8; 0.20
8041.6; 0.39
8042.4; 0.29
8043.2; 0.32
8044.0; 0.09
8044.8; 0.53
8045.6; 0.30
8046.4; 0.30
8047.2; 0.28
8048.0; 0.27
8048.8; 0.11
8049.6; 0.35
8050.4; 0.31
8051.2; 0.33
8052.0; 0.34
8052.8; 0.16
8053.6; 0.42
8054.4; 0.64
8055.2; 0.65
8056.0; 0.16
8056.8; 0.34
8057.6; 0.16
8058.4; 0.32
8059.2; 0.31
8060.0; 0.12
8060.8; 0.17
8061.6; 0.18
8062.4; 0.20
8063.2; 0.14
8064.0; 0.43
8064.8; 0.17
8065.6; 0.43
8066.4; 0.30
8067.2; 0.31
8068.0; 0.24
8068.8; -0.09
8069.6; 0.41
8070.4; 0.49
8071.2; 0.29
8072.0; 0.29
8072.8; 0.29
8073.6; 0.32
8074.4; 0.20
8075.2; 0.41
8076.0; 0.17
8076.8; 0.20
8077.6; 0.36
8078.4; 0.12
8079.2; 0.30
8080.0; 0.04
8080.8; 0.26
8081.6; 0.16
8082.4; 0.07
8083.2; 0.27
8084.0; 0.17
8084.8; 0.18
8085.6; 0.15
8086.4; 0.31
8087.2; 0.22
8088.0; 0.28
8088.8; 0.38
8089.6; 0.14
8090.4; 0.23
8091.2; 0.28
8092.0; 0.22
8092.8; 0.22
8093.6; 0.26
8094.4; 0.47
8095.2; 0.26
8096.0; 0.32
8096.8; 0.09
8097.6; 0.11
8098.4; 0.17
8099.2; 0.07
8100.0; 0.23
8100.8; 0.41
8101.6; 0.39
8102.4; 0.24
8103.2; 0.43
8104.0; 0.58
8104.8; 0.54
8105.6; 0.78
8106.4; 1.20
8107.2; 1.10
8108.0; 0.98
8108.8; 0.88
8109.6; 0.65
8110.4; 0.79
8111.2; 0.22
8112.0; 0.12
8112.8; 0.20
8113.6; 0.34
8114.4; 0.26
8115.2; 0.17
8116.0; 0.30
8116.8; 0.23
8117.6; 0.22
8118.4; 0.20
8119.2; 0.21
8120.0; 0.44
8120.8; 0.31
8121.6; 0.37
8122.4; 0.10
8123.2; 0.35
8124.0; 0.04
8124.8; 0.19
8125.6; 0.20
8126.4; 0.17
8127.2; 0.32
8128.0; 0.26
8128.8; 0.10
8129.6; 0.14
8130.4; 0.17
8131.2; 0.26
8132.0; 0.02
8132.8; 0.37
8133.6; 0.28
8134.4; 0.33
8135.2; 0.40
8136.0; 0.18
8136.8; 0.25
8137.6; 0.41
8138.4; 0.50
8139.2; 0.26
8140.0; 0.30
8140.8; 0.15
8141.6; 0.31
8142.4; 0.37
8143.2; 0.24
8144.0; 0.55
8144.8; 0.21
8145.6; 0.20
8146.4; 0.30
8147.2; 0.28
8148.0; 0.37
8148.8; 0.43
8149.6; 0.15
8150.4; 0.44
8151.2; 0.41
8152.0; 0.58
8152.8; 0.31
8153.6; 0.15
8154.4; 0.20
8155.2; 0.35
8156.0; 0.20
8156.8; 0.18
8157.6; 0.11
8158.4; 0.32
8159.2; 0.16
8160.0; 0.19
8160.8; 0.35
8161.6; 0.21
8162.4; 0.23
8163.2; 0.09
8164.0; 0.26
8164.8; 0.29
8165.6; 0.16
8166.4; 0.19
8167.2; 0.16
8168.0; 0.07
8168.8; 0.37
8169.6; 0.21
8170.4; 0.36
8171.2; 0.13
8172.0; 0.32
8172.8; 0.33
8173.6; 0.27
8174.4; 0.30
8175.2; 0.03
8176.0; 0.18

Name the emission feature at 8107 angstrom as Hgamma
